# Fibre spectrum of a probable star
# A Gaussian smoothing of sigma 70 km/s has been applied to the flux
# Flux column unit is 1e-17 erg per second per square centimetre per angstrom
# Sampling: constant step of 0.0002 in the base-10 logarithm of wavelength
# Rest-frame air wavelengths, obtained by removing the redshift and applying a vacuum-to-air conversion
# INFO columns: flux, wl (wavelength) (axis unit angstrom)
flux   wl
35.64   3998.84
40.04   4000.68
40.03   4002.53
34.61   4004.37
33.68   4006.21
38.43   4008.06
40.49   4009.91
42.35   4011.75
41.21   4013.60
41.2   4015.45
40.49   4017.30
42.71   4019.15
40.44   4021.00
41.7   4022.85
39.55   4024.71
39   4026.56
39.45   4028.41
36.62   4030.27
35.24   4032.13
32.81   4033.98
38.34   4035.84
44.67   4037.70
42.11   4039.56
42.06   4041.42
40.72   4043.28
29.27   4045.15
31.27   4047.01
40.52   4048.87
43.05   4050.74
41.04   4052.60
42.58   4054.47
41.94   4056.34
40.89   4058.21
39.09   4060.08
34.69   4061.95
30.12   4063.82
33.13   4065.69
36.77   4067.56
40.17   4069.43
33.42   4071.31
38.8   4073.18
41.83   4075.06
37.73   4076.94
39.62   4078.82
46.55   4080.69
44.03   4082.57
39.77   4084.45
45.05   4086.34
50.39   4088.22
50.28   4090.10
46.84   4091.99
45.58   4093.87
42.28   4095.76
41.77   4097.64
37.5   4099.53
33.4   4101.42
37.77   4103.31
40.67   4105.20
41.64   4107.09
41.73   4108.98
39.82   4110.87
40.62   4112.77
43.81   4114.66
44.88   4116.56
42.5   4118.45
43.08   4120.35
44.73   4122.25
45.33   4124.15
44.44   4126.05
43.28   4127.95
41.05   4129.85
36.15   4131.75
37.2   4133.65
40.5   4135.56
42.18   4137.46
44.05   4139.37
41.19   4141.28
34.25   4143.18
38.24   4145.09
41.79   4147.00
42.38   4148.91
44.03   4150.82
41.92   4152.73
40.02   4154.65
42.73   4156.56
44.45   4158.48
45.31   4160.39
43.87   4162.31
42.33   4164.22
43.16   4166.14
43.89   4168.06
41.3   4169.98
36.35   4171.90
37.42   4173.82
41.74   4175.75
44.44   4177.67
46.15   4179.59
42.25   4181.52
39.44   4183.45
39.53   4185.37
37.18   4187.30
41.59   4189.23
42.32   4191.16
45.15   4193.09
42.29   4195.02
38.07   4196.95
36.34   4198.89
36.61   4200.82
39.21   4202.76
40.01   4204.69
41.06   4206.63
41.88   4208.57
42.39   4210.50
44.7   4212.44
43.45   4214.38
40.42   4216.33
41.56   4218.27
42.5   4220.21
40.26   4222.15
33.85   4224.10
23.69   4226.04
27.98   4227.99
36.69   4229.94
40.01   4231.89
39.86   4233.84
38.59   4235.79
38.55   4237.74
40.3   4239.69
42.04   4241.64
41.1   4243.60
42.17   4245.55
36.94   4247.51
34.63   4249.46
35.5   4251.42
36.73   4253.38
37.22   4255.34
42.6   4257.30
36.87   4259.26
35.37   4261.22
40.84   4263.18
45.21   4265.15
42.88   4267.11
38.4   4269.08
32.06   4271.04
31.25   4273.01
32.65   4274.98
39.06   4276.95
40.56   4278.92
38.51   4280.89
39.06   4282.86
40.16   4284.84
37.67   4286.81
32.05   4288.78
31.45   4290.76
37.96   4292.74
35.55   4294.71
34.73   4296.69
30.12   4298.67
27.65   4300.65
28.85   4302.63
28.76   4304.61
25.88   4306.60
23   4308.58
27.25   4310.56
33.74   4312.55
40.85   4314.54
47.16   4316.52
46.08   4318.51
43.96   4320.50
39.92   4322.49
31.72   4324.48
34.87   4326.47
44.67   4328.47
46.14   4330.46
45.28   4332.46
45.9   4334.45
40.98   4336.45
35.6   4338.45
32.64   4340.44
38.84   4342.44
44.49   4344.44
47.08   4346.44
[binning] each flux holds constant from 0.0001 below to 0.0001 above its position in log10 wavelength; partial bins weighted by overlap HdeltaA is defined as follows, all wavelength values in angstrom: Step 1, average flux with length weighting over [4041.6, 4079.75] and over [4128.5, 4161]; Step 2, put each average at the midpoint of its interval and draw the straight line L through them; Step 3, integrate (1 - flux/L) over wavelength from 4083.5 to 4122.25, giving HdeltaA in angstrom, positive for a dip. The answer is -3.0 angstrom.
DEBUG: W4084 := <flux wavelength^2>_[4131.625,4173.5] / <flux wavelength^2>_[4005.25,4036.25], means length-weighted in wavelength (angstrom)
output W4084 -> 1.1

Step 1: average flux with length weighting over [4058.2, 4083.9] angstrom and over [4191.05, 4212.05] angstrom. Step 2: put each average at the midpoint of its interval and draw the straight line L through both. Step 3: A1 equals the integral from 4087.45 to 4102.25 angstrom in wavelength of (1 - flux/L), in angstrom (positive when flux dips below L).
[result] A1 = -1.8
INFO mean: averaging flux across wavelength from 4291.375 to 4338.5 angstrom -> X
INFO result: 36.5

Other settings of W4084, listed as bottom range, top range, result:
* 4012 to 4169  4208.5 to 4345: 1.01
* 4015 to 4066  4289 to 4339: 1.07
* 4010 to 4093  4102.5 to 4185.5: 1.09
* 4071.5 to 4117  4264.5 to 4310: 0.90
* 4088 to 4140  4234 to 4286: 0.98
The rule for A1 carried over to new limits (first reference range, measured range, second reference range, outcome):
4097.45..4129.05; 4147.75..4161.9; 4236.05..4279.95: -0.8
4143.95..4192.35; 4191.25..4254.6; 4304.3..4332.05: 1.8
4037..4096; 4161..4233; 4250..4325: -4.1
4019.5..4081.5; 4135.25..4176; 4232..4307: -4.1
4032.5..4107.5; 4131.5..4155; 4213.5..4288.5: -0.8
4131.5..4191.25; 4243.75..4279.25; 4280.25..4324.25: -1.0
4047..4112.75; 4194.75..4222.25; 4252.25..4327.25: -2.2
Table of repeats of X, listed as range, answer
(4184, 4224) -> 40.7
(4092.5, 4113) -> 40.4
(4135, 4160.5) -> 41.5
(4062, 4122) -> 41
